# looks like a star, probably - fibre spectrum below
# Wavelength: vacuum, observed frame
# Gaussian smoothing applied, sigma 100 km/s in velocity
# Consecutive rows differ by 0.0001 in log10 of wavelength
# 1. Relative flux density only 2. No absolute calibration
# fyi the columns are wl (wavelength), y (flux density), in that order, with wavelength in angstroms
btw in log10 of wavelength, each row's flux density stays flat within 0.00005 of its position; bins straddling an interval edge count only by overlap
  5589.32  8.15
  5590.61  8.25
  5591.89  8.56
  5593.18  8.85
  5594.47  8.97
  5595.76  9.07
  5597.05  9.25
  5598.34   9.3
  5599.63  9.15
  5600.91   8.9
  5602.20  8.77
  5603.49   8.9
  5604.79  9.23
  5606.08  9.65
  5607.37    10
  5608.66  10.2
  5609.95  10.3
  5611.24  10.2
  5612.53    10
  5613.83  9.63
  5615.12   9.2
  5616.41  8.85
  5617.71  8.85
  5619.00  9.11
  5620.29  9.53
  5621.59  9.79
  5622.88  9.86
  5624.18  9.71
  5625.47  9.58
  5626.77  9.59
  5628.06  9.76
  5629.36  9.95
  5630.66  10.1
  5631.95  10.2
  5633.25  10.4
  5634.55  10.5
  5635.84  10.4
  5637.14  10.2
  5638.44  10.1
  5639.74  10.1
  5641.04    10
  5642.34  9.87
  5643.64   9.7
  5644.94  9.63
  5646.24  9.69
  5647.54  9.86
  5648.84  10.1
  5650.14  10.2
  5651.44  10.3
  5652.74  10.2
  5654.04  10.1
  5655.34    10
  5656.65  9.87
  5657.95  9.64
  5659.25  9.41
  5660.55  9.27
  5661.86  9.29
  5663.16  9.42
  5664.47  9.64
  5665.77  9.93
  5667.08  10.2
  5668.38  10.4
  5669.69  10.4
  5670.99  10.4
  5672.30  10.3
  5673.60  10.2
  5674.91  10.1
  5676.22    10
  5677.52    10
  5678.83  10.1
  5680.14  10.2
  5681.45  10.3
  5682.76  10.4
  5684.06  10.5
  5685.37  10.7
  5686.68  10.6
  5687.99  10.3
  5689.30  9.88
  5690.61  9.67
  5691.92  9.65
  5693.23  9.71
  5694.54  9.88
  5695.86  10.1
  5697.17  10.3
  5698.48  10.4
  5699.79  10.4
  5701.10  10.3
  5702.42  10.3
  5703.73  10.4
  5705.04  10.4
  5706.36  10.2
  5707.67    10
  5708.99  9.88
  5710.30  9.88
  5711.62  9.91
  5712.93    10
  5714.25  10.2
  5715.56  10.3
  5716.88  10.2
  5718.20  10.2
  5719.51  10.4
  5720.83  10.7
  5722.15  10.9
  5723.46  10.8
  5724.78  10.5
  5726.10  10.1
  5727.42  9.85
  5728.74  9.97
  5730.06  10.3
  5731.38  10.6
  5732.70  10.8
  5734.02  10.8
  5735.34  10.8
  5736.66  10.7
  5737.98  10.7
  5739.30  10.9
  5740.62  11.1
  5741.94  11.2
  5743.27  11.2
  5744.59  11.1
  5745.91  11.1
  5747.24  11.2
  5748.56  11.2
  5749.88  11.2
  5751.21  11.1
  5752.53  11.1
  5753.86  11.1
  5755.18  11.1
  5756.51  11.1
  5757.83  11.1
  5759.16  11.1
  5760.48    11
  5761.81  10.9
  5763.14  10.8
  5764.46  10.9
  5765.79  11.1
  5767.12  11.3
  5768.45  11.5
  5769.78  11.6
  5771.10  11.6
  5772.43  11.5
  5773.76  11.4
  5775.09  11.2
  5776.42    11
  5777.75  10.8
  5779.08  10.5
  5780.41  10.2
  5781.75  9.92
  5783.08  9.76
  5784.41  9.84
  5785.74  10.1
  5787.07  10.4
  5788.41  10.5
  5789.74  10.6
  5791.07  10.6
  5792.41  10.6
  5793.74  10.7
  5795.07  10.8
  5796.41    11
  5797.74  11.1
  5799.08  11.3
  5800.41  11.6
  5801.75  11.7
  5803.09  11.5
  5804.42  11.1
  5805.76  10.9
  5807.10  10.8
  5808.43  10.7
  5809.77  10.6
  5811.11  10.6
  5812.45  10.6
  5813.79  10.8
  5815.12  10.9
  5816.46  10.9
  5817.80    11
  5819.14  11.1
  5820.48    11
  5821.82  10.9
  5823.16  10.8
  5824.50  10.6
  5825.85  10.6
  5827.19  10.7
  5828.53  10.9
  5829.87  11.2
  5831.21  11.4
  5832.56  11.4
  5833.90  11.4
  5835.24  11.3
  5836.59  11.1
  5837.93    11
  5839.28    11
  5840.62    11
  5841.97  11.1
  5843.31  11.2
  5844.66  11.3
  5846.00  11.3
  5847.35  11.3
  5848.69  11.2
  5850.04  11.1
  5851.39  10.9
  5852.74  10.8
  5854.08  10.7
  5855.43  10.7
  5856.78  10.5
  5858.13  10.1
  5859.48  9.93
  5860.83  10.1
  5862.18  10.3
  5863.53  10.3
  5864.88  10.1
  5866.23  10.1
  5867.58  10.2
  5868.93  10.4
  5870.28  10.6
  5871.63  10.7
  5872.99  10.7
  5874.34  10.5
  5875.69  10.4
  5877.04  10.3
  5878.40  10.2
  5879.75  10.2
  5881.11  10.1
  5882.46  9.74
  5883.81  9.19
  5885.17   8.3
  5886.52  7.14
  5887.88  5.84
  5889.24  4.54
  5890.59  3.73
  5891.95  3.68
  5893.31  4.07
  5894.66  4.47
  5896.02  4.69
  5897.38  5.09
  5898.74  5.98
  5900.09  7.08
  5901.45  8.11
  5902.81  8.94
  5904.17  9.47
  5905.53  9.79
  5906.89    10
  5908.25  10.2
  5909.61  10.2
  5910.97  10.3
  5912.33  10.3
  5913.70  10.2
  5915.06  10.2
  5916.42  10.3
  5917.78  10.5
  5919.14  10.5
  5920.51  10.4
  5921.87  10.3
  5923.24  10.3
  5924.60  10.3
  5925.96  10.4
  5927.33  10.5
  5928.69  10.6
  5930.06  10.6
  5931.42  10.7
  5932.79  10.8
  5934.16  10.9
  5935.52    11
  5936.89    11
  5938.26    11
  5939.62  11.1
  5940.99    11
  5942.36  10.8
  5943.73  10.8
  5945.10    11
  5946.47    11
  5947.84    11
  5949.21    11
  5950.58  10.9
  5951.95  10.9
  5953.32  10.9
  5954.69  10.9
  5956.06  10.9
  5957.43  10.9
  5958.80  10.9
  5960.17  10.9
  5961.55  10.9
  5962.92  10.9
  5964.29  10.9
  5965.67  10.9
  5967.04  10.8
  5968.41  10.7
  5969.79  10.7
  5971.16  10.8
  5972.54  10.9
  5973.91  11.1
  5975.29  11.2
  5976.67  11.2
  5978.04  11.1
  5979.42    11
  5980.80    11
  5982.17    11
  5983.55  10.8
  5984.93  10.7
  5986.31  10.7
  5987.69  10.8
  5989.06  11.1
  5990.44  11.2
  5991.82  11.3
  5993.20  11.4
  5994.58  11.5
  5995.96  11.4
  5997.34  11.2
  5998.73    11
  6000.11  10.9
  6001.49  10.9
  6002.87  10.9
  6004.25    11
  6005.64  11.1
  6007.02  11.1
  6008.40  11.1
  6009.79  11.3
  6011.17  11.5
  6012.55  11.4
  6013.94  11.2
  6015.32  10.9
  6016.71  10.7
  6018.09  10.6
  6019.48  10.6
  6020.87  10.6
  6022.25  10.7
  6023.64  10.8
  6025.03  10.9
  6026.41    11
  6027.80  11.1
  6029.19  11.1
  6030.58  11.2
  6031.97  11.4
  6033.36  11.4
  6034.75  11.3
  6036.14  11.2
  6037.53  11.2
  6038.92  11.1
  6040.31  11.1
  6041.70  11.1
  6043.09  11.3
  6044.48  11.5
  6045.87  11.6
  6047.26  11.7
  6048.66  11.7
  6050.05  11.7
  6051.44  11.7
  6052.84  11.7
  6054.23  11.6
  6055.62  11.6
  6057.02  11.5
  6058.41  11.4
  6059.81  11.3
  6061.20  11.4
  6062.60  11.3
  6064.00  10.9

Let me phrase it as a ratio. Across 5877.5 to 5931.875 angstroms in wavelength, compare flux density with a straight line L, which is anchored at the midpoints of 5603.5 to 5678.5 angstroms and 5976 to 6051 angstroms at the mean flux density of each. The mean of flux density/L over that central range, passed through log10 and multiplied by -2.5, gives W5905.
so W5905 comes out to 0.234 mag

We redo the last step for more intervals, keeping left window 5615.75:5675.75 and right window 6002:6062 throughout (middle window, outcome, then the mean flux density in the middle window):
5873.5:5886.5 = 0.10 mag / 9.76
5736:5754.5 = -0.09 mag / 11.1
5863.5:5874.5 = 0.03 mag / 10.4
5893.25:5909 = 0.40 mag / 7.47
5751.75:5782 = -0.08 mag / 11.1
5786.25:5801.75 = -0.05 mag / 10.9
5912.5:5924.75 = 0.05 mag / 10.3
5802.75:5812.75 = -0.04 mag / 10.8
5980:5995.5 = 0.00 mag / 11.1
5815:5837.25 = -0.05 mag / 11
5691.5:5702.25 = 0.00 mag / 10.1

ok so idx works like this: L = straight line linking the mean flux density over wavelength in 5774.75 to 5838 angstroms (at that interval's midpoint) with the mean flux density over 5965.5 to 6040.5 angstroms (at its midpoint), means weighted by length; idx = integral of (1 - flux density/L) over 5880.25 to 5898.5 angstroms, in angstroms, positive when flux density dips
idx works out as 7.83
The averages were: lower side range 10.8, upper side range 11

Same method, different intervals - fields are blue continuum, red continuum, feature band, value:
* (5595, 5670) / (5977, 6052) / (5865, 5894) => 5.5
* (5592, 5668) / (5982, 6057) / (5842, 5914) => 9.6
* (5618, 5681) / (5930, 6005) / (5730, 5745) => -0.9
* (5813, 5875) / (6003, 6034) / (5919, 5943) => 0.5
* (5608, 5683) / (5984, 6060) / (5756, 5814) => -2.8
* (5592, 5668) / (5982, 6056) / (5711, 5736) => -0.8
